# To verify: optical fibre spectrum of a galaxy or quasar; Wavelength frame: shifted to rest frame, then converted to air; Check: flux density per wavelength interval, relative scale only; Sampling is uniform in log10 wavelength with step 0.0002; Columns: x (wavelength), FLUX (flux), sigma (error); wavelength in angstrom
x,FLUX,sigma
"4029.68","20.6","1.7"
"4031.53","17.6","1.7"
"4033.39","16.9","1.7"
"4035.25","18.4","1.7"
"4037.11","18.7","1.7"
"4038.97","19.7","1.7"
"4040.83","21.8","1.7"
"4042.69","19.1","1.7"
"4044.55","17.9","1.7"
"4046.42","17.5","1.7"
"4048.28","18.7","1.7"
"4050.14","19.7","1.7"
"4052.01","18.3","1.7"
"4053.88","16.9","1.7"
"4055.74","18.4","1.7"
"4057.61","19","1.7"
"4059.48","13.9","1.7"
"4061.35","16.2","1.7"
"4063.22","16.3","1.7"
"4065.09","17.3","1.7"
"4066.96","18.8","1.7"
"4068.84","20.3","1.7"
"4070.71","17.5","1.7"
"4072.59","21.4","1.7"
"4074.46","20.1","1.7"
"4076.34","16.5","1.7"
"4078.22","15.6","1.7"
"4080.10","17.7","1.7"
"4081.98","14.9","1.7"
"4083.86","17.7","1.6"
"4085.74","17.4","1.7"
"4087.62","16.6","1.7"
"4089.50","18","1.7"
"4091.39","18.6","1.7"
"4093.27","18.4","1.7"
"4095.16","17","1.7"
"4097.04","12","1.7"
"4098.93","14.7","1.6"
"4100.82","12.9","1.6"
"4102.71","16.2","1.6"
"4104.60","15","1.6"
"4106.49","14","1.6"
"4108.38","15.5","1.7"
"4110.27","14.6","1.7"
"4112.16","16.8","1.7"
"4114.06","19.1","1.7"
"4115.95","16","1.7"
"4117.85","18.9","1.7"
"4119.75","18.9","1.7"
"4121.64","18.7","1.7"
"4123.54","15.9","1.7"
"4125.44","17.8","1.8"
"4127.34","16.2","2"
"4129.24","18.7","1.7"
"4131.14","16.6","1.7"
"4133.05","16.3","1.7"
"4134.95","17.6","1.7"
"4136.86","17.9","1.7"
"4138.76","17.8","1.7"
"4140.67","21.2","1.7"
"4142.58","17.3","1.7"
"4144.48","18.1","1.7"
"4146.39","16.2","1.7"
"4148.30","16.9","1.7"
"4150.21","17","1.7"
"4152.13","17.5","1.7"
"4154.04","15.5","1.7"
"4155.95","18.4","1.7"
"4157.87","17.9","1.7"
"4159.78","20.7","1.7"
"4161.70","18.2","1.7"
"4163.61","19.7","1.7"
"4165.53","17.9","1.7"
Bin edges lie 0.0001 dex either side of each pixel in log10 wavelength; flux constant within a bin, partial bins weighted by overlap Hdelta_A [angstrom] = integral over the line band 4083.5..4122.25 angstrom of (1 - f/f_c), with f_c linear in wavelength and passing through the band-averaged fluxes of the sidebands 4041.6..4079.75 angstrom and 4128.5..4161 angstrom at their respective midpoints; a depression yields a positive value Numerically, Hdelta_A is 3.0 angstrom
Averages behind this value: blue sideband 18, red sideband 17.7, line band 16.5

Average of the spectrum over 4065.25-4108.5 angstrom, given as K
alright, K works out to 16.8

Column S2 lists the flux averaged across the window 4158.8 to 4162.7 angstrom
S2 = 19.5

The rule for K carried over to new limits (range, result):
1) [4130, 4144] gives 17.8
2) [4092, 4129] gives 16.3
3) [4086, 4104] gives 16.1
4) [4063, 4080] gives 18.3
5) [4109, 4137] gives 17.3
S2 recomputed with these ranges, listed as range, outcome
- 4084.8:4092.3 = 17.6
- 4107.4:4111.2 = 15.1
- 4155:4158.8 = 18.1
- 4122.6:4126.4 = 16.8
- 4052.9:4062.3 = 16.9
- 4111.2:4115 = 17.9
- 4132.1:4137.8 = 17.3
